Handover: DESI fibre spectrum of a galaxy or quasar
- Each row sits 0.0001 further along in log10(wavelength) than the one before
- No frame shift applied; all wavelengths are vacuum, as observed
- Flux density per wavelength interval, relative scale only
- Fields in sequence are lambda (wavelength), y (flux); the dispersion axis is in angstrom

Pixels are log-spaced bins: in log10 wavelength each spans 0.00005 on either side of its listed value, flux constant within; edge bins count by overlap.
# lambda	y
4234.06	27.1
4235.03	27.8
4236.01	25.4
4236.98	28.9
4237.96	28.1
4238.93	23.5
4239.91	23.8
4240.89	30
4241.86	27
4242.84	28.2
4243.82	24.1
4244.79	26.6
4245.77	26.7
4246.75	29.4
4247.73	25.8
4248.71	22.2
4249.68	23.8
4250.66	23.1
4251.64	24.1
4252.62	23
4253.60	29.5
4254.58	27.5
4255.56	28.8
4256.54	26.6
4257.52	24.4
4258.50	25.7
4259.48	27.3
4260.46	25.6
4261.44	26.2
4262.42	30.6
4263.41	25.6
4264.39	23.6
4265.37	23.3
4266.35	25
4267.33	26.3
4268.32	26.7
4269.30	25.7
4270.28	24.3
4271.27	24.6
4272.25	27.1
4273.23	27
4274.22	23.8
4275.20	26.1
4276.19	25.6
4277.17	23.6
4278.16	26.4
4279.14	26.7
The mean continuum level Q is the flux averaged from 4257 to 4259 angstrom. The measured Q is 25.1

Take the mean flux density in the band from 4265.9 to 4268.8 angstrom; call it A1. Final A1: 26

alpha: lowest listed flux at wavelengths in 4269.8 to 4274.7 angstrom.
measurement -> 23.8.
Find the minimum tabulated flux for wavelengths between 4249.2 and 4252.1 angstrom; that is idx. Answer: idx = 23.1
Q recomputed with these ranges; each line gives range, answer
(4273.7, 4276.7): 25.1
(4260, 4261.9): 25.9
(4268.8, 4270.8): 25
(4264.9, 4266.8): 24.2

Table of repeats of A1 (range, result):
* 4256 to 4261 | 26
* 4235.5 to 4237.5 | 27.1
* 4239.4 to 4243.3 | 27.2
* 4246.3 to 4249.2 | 25.8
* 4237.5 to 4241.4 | 26.4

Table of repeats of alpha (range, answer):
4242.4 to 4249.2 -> 22.2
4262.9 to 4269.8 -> 23.3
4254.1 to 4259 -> 24.4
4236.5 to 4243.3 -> 23.5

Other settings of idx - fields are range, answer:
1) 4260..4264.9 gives 23.6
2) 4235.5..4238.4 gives 25.4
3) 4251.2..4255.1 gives 23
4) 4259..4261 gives 25.6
